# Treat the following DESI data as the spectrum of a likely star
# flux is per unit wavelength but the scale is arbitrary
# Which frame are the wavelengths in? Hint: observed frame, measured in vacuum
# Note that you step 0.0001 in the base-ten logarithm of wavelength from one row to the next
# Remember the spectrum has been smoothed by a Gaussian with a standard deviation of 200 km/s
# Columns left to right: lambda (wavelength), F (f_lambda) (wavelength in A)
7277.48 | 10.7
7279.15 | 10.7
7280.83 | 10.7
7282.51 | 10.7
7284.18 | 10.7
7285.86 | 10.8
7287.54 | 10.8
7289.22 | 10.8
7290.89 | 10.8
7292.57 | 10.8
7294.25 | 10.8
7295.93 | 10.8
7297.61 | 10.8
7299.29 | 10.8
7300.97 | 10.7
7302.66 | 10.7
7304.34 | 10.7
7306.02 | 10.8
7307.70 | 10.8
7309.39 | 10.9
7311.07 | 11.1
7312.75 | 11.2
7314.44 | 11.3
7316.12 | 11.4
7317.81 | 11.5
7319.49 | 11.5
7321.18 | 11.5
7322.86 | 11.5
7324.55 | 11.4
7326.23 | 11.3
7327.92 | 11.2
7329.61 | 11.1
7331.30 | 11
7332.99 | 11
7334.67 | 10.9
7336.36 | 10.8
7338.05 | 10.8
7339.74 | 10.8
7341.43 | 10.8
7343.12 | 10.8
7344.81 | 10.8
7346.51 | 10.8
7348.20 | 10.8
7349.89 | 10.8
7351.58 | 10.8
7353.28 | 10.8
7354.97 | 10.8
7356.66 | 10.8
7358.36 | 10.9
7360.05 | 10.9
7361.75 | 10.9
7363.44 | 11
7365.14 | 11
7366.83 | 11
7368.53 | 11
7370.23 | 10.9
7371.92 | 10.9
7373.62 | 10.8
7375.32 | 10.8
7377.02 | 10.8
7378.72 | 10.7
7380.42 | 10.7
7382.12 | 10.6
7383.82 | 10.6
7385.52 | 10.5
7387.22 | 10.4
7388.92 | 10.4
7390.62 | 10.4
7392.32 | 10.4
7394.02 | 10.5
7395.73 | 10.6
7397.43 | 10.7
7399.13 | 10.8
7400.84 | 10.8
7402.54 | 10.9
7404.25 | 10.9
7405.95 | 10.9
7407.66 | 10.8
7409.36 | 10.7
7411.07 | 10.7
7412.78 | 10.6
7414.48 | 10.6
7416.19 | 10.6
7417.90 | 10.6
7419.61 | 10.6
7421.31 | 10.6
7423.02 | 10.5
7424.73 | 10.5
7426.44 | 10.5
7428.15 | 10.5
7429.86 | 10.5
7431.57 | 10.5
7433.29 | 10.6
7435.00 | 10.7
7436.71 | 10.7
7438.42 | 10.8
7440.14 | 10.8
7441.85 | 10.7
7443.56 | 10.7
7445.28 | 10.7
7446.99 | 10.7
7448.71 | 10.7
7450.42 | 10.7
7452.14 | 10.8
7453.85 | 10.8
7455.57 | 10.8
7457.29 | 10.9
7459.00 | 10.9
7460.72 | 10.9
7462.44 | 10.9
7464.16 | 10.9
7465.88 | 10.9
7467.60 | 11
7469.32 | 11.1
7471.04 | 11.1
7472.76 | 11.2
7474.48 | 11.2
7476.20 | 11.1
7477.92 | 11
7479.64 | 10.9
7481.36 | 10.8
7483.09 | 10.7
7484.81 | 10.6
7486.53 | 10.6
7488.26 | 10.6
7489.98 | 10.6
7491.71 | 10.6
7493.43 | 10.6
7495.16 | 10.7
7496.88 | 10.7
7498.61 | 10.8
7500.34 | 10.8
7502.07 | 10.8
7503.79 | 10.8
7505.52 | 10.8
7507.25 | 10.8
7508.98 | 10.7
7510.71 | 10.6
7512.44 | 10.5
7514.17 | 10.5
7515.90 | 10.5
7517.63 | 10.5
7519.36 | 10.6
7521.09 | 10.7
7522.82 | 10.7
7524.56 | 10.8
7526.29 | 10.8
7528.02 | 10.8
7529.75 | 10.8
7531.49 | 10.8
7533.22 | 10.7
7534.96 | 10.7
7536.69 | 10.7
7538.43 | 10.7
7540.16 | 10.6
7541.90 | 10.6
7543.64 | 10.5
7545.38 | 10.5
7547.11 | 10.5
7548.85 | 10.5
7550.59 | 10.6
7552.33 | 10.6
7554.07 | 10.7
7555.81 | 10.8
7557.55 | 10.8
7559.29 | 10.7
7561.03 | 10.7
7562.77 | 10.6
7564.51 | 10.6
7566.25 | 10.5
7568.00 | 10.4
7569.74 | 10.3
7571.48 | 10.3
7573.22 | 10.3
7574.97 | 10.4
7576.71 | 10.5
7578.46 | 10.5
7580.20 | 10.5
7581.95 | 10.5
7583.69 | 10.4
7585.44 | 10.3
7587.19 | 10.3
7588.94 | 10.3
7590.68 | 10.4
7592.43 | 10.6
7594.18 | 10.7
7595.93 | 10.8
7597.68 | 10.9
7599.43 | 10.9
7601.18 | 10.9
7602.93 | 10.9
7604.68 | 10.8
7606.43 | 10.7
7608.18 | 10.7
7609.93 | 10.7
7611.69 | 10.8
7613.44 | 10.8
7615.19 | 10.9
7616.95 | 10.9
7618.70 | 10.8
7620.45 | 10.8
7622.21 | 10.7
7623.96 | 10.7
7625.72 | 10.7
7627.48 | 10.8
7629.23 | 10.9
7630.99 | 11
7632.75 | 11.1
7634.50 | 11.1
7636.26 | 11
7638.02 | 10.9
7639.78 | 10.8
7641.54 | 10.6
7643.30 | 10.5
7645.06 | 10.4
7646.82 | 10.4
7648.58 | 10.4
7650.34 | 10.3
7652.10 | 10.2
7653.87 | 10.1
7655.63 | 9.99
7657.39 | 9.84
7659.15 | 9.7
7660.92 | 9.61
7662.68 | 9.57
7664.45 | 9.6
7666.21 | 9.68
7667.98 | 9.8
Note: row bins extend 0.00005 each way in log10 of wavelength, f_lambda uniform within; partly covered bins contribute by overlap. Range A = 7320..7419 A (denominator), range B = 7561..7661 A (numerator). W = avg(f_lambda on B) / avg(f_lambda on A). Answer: 1.0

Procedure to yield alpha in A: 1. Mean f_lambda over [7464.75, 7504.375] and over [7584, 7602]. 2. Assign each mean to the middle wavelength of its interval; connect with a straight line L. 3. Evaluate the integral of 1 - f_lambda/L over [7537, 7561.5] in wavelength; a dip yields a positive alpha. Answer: 0.15 A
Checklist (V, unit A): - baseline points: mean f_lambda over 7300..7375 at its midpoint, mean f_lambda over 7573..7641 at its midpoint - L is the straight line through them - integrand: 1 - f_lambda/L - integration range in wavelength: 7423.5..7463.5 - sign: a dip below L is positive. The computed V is 0.6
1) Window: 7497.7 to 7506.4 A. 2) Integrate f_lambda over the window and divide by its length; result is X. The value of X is 10.8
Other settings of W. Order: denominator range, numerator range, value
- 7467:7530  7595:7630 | 1.00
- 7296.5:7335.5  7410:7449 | 0.96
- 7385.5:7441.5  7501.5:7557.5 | 1.00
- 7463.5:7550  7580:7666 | 0.98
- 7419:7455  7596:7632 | 1.02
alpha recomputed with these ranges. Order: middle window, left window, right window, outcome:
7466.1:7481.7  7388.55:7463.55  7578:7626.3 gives -0.5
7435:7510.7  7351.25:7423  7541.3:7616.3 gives -1.0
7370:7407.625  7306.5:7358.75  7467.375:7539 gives 0.9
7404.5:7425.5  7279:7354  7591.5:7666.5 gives 0.3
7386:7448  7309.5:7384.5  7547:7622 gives 1.3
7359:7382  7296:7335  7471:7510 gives 0.3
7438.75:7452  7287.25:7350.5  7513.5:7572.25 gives 0.1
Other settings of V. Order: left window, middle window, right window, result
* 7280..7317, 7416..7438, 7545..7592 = 0.24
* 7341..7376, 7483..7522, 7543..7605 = 0.04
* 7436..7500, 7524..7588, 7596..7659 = 0.97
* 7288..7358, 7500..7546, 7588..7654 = 0.50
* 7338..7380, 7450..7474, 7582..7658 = -0.36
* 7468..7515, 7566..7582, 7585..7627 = 0.48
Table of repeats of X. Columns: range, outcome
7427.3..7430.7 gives 10.5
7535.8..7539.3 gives 10.7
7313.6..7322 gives 11.4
